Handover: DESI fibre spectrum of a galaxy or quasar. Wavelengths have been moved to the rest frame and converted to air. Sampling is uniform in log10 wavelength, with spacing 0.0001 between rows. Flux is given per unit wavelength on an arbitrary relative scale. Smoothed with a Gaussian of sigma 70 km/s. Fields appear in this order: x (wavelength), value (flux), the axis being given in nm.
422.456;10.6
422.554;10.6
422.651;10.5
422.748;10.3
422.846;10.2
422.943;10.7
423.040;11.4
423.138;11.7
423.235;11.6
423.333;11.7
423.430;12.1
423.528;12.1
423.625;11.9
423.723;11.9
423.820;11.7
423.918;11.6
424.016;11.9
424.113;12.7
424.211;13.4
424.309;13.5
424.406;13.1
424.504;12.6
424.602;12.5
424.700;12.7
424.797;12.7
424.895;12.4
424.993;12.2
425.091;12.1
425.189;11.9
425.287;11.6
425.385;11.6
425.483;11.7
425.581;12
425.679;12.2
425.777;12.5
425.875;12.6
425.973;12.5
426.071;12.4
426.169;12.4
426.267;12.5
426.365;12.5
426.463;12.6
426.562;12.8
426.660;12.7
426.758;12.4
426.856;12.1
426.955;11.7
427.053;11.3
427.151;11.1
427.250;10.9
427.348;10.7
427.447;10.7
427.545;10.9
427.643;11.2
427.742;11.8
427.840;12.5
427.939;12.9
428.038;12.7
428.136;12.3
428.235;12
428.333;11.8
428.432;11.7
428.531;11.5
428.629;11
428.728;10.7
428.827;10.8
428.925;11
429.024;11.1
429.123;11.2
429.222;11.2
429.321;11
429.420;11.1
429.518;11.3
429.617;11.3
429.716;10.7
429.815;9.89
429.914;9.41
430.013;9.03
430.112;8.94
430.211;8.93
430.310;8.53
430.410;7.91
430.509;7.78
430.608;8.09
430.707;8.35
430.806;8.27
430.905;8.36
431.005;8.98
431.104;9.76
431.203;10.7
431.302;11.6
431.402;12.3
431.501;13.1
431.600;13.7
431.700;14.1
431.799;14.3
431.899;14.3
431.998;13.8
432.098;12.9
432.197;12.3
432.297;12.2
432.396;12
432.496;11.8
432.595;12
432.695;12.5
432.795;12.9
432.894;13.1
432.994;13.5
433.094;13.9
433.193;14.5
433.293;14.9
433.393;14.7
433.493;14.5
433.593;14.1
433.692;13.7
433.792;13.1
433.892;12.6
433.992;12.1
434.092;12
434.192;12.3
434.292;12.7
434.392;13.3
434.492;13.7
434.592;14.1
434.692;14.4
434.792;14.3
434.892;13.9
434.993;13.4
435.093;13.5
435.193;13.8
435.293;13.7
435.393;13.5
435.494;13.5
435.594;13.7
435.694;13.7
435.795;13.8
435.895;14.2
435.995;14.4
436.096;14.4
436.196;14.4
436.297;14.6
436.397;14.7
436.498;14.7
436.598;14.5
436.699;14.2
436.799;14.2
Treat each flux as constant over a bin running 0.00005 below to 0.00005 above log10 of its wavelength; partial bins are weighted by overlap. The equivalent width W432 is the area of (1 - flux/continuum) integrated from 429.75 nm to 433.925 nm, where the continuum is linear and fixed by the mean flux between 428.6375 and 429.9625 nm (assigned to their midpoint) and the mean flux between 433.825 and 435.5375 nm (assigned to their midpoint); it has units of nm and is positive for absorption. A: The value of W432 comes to 0.13 nm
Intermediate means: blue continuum 10.8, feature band 11.7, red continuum 13.3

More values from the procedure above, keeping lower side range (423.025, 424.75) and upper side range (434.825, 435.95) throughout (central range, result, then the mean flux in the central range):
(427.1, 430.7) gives 0.612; 10.7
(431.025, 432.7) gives 0.098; 12.5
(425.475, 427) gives 0.021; 12.4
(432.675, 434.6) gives 0.011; 13.4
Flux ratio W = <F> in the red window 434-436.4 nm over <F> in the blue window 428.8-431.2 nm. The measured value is 1.41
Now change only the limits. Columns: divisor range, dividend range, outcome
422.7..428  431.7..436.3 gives 1.13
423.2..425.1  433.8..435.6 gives 1.08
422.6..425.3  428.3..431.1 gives 0.83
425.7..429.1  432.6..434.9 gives 1.14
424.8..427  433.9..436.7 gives 1.12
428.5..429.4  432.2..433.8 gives 1.21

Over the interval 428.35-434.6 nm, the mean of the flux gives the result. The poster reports 11.7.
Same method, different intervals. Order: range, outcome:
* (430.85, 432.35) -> 12.1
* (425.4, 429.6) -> 11.8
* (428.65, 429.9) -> 10.9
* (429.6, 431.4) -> 9.29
